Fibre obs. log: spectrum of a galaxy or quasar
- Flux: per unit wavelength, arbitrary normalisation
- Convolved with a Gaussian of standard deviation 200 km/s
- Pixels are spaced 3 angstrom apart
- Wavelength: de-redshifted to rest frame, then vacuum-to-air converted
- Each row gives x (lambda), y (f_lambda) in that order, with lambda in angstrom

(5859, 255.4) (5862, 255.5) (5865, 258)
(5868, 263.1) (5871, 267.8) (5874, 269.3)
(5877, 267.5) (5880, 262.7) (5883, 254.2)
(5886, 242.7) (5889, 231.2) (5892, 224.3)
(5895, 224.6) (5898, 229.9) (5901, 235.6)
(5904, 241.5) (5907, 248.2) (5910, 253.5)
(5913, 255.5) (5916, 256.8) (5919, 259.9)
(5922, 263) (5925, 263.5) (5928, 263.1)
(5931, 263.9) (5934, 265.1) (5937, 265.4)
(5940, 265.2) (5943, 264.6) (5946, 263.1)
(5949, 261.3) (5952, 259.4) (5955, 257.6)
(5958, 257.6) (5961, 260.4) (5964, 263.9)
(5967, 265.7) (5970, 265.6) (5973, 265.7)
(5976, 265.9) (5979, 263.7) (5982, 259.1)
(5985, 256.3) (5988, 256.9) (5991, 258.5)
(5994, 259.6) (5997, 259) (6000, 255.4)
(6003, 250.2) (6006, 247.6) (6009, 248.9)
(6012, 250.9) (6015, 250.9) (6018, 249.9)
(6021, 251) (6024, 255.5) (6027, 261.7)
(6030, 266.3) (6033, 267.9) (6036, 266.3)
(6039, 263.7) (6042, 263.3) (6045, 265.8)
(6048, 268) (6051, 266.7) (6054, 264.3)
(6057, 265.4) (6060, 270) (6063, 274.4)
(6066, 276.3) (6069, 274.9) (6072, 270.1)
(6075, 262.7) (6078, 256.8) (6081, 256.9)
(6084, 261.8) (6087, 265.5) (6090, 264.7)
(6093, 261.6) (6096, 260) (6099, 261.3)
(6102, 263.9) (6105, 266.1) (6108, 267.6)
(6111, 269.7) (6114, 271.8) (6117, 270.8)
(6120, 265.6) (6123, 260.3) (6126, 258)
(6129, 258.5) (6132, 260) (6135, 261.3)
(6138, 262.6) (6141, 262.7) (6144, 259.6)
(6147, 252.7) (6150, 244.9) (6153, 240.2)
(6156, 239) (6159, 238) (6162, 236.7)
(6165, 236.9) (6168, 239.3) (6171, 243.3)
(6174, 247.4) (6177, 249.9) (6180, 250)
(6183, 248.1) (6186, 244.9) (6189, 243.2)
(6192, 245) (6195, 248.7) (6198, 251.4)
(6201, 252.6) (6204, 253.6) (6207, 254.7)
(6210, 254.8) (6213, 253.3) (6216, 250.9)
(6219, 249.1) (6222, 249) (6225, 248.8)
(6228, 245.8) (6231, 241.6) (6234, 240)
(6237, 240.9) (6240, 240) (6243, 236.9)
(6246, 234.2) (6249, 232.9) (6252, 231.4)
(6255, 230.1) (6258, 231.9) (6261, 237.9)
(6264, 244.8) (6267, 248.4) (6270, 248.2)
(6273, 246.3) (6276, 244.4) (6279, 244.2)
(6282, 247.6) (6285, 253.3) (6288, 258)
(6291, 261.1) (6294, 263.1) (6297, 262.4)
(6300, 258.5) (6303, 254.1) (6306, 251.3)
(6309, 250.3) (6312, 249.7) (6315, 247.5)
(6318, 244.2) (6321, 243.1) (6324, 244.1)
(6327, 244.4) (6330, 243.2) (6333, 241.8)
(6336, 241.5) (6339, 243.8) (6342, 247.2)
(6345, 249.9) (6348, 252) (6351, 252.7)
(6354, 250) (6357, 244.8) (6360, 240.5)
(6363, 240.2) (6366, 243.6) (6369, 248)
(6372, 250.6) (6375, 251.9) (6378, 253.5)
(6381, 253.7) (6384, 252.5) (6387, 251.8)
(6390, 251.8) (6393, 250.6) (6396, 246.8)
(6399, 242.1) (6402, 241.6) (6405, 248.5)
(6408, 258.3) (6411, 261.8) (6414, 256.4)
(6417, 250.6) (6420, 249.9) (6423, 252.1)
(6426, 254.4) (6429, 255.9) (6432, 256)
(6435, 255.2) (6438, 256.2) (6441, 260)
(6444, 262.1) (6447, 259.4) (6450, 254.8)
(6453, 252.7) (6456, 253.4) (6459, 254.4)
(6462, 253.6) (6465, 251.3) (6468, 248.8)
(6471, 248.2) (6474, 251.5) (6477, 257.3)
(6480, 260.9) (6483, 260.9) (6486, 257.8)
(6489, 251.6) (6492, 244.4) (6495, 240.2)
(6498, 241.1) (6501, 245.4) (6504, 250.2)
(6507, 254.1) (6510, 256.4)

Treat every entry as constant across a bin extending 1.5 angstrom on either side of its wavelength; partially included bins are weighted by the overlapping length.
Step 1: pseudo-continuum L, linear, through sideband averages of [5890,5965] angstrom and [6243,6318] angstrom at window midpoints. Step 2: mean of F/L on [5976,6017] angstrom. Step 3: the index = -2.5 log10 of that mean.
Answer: -0.01 mag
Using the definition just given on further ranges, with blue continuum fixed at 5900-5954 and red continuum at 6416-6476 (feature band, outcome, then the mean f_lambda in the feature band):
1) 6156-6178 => 0.07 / 241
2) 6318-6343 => 0.05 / 244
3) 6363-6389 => 0.02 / 250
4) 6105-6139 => -0.03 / 264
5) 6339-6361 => 0.03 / 248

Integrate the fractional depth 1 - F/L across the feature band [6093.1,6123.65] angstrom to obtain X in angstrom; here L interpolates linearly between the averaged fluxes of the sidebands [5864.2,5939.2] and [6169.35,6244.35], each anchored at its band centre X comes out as -2.0 angstrom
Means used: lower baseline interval 253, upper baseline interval 247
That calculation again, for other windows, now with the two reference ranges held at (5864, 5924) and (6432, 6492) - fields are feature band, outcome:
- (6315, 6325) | 0.38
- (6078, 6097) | -0.71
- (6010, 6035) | -0.52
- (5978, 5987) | -0.29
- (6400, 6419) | 0.16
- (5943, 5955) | -0.49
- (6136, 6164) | 0.45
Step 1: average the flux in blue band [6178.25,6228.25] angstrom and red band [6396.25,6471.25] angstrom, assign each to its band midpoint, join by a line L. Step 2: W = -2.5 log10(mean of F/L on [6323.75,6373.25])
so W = 0.03 mag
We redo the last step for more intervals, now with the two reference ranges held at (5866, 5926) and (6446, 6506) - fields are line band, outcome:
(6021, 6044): -0.05 mag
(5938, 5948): -0.06 mag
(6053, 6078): -0.08 mag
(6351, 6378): 0.02 mag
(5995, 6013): -0.01 mag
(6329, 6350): 0.02 mag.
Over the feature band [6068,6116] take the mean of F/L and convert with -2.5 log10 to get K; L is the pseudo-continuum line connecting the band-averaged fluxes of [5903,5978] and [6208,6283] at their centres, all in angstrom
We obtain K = -0.05 mag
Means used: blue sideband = 261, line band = 265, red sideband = 243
